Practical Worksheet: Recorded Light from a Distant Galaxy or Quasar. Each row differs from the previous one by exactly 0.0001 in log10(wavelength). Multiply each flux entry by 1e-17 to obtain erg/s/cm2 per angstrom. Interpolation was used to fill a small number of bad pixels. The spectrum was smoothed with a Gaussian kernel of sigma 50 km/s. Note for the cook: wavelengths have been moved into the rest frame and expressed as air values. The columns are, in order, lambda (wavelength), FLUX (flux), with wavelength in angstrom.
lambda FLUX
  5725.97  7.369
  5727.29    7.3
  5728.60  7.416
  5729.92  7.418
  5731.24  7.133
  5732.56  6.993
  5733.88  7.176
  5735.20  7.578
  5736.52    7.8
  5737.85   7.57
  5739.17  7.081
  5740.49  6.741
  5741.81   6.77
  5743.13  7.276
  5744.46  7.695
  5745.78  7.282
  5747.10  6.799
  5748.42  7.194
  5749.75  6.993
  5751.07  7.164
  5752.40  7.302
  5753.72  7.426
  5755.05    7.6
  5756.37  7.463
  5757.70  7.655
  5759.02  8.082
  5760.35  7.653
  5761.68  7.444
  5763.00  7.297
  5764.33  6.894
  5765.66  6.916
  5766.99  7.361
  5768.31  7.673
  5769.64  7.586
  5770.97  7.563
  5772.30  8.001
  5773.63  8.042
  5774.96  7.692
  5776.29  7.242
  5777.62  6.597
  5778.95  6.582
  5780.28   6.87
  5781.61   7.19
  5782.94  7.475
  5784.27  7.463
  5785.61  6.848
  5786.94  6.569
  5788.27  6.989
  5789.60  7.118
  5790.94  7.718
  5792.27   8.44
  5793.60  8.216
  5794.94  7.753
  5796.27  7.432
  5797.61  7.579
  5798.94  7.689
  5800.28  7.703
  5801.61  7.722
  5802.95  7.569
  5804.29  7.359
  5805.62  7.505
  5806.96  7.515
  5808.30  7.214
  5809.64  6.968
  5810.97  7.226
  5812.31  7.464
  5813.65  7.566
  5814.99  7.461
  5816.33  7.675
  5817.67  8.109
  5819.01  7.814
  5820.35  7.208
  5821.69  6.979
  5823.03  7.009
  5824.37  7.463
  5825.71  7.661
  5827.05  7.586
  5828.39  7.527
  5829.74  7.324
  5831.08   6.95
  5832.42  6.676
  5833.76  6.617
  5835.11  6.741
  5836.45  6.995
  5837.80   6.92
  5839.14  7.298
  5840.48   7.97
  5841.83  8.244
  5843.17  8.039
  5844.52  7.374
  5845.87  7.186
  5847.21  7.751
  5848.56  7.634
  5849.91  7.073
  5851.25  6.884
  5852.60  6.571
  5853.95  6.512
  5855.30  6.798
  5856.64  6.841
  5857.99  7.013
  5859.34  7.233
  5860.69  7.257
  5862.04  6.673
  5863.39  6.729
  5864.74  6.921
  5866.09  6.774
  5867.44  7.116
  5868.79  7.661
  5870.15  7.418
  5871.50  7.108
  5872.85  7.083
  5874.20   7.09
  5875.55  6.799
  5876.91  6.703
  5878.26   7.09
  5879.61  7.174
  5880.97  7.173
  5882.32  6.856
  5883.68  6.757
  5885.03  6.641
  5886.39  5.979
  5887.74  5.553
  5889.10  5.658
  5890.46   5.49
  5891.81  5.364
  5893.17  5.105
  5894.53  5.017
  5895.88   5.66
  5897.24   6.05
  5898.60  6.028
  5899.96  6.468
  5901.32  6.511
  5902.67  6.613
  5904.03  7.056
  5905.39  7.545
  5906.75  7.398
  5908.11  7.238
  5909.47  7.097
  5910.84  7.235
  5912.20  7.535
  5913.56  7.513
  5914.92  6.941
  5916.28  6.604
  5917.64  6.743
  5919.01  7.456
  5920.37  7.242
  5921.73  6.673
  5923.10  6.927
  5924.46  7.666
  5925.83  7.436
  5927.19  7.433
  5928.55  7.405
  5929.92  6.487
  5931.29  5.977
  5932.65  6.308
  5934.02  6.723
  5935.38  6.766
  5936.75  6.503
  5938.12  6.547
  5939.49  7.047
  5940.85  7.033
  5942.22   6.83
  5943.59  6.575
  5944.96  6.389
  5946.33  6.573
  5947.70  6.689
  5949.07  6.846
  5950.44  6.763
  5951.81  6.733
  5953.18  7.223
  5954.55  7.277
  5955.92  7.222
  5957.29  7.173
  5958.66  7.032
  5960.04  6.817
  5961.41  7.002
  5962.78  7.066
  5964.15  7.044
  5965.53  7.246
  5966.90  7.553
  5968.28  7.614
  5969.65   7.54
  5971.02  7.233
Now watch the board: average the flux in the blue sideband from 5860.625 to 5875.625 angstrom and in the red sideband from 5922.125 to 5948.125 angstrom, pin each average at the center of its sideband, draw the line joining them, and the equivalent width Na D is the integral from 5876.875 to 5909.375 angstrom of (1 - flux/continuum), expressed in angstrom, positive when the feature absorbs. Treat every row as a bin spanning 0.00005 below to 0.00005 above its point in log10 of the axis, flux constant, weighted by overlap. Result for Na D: 2.7 angstrom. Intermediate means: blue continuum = 7.06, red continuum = 6.8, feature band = 6.39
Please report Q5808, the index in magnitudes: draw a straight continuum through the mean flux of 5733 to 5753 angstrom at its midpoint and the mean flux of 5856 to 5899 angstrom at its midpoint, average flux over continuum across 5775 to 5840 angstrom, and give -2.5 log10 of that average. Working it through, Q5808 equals -0.06 mag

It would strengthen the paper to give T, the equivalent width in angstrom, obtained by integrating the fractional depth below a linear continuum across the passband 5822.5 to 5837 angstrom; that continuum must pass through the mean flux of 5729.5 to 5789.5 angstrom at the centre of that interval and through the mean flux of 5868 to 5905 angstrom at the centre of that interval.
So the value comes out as -0.7 angstrom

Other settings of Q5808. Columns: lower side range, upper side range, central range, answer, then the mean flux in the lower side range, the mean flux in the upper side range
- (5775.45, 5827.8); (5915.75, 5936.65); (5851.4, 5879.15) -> 0.028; 7.4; 6.91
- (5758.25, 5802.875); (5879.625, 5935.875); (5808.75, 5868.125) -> -0.022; 7.44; 6.65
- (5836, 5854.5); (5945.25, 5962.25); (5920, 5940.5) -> 0.023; 7.33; 6.93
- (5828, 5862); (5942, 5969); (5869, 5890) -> 0.057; 7.16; 6.99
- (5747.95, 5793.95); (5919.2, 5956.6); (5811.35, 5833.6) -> -0.024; 7.38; 6.87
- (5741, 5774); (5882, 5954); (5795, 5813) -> -0.042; 7.4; 6.66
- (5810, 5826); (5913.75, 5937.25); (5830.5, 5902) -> 0.069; 7.46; 6.92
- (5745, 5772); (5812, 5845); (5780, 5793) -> 0.014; 7.38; 7.39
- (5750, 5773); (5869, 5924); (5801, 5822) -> -0.043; 7.47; 6.68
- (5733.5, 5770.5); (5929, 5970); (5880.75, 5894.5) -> 0.177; 7.34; 6.88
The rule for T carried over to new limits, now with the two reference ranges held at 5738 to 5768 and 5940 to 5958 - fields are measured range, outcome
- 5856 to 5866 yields 0.2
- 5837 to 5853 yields -0.7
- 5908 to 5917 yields -0.3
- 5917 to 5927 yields -0.4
